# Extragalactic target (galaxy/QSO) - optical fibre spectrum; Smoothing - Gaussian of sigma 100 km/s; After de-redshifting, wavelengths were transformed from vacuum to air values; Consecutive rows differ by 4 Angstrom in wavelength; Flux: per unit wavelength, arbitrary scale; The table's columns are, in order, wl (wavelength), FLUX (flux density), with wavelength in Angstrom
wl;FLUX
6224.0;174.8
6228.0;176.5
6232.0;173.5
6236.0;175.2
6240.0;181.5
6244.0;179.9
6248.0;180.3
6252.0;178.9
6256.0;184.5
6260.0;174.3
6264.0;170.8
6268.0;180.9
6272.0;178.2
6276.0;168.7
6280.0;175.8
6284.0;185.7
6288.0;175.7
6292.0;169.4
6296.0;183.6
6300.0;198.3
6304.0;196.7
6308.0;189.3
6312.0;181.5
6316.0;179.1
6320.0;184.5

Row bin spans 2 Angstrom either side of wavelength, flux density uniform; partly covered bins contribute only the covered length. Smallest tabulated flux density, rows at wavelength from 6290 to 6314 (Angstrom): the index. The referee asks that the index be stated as 169.4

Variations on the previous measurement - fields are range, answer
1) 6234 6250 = 175.2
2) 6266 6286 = 168.7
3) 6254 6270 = 170.8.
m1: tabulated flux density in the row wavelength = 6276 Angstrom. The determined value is 168.7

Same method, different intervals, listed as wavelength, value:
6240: 181.5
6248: 180.3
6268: 180.9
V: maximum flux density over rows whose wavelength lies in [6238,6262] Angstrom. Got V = 184.5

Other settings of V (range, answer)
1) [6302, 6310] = 196.7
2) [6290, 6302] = 198.3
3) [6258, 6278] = 180.9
